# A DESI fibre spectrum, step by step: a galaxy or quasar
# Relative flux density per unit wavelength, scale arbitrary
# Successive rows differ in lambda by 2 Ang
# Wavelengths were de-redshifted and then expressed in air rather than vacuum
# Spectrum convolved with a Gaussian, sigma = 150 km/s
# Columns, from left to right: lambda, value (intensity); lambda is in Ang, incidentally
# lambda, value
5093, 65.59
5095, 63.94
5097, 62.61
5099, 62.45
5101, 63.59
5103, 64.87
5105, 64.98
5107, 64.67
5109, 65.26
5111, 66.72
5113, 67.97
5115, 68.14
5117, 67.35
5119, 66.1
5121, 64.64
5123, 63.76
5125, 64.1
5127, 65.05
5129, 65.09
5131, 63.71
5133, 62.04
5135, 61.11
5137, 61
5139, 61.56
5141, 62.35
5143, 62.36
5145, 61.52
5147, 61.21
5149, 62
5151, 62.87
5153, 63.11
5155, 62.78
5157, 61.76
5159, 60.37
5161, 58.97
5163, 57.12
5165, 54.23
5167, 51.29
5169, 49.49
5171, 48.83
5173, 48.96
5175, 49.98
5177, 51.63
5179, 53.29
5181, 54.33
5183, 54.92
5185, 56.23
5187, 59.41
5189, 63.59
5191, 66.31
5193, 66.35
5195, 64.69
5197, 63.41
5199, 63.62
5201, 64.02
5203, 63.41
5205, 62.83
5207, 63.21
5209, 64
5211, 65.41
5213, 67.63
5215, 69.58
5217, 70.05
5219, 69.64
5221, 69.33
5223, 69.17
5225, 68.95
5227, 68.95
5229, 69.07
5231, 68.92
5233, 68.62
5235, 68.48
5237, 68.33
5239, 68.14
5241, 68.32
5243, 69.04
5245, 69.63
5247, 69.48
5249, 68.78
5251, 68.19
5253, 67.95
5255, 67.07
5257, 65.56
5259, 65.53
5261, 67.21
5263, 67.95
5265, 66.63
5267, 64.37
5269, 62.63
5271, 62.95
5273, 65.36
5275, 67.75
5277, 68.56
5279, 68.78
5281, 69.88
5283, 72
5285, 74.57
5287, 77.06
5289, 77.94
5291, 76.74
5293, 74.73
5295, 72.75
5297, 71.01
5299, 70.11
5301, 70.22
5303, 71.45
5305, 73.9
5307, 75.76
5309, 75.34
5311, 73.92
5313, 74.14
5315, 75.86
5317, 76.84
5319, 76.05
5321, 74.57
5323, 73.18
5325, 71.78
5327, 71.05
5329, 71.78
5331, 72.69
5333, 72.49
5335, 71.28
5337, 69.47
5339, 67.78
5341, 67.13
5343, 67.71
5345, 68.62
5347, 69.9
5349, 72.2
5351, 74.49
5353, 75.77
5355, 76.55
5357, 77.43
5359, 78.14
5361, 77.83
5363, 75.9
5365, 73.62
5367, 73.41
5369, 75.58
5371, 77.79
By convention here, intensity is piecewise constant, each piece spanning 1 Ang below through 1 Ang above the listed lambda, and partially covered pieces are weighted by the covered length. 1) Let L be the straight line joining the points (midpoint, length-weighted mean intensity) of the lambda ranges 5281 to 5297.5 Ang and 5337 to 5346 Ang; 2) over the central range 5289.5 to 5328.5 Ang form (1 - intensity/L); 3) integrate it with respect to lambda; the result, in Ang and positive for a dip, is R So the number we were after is -0.93 Ang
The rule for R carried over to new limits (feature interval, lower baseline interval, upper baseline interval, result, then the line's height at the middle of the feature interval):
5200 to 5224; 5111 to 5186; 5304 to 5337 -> -0.6 Ang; 65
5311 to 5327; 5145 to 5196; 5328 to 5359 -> -1.0 Ang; 69.9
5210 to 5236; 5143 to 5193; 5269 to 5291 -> -2.0 Ang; 63.9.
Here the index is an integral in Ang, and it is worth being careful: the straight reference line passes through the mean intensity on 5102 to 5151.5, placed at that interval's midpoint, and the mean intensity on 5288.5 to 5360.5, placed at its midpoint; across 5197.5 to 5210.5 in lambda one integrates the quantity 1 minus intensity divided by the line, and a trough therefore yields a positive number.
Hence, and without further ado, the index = 0.8 Ang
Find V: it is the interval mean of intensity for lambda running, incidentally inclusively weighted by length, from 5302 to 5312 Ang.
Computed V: 74.1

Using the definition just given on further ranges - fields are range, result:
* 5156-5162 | 60.4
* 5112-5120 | 67.4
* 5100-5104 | 64.2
